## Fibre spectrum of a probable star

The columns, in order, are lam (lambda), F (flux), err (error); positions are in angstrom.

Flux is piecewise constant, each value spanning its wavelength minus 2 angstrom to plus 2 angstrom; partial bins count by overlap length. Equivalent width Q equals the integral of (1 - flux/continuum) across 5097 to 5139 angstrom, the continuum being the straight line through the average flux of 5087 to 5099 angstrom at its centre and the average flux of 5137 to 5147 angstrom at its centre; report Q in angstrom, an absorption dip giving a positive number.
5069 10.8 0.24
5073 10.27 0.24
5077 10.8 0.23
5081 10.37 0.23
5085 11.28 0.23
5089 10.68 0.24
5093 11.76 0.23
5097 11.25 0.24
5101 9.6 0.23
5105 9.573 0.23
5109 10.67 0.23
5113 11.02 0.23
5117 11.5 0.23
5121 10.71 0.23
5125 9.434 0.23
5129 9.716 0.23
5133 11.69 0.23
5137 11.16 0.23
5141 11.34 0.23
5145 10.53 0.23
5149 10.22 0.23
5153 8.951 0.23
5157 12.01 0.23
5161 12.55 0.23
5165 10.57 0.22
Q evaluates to 2.11 angstrom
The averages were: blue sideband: 11.2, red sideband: 11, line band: 10.5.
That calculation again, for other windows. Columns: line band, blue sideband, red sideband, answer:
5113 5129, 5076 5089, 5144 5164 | 0.5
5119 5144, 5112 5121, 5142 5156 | 0.0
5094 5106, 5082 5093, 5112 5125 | 0.7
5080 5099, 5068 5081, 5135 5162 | -0.8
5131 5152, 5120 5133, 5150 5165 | -0.6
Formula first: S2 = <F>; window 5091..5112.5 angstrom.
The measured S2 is 10.6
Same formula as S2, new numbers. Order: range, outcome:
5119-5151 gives 10.6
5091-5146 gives 10.7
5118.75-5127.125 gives 10.1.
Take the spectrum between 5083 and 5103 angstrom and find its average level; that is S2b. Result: 10.9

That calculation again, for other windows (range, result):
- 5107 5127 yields 10.7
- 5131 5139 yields 11.4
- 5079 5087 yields 10.8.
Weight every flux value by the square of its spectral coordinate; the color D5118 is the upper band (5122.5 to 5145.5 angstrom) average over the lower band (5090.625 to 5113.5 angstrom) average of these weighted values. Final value 1.0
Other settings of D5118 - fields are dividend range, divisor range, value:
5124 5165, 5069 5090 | 1.03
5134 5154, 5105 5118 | 0.99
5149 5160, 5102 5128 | 1.04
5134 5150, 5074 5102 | 1.03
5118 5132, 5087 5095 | 0.92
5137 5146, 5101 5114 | 1.09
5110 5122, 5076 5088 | 1.04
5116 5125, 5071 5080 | 1.03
